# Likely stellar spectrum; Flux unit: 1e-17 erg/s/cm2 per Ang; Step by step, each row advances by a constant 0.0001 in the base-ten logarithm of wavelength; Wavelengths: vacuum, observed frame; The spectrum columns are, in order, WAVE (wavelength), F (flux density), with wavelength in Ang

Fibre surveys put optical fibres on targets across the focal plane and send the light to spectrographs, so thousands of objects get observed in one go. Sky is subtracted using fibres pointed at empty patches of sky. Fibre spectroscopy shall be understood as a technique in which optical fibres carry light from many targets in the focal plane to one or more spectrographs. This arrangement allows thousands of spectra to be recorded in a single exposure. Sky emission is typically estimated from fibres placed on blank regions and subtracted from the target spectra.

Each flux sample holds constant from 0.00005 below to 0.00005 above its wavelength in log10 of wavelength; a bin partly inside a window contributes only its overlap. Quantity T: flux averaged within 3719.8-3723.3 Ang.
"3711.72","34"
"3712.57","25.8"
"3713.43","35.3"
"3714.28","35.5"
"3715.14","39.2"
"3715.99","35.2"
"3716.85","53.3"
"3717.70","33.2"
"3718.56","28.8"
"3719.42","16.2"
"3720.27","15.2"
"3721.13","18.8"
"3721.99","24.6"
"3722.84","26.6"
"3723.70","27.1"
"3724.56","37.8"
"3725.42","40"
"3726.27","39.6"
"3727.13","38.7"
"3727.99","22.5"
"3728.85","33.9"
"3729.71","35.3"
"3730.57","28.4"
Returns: 21.3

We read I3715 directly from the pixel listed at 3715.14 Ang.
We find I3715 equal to 39.2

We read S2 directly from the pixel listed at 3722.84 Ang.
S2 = 26.6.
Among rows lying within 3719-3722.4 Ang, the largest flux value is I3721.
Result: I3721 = 24.6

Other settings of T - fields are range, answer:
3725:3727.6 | 39.2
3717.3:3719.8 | 26.1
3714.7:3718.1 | 40.3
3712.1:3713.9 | 30.9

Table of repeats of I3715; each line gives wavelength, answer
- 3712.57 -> 25.8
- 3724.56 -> 37.8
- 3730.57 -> 28.4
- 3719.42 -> 16.2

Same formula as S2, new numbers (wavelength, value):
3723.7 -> 27.1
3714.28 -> 35.5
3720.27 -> 15.2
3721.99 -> 24.6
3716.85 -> 53.3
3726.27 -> 39.6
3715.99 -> 35.2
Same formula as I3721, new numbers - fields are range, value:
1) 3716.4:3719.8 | 53.3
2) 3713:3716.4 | 39.2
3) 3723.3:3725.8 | 40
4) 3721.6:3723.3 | 26.6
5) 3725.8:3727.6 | 39.6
